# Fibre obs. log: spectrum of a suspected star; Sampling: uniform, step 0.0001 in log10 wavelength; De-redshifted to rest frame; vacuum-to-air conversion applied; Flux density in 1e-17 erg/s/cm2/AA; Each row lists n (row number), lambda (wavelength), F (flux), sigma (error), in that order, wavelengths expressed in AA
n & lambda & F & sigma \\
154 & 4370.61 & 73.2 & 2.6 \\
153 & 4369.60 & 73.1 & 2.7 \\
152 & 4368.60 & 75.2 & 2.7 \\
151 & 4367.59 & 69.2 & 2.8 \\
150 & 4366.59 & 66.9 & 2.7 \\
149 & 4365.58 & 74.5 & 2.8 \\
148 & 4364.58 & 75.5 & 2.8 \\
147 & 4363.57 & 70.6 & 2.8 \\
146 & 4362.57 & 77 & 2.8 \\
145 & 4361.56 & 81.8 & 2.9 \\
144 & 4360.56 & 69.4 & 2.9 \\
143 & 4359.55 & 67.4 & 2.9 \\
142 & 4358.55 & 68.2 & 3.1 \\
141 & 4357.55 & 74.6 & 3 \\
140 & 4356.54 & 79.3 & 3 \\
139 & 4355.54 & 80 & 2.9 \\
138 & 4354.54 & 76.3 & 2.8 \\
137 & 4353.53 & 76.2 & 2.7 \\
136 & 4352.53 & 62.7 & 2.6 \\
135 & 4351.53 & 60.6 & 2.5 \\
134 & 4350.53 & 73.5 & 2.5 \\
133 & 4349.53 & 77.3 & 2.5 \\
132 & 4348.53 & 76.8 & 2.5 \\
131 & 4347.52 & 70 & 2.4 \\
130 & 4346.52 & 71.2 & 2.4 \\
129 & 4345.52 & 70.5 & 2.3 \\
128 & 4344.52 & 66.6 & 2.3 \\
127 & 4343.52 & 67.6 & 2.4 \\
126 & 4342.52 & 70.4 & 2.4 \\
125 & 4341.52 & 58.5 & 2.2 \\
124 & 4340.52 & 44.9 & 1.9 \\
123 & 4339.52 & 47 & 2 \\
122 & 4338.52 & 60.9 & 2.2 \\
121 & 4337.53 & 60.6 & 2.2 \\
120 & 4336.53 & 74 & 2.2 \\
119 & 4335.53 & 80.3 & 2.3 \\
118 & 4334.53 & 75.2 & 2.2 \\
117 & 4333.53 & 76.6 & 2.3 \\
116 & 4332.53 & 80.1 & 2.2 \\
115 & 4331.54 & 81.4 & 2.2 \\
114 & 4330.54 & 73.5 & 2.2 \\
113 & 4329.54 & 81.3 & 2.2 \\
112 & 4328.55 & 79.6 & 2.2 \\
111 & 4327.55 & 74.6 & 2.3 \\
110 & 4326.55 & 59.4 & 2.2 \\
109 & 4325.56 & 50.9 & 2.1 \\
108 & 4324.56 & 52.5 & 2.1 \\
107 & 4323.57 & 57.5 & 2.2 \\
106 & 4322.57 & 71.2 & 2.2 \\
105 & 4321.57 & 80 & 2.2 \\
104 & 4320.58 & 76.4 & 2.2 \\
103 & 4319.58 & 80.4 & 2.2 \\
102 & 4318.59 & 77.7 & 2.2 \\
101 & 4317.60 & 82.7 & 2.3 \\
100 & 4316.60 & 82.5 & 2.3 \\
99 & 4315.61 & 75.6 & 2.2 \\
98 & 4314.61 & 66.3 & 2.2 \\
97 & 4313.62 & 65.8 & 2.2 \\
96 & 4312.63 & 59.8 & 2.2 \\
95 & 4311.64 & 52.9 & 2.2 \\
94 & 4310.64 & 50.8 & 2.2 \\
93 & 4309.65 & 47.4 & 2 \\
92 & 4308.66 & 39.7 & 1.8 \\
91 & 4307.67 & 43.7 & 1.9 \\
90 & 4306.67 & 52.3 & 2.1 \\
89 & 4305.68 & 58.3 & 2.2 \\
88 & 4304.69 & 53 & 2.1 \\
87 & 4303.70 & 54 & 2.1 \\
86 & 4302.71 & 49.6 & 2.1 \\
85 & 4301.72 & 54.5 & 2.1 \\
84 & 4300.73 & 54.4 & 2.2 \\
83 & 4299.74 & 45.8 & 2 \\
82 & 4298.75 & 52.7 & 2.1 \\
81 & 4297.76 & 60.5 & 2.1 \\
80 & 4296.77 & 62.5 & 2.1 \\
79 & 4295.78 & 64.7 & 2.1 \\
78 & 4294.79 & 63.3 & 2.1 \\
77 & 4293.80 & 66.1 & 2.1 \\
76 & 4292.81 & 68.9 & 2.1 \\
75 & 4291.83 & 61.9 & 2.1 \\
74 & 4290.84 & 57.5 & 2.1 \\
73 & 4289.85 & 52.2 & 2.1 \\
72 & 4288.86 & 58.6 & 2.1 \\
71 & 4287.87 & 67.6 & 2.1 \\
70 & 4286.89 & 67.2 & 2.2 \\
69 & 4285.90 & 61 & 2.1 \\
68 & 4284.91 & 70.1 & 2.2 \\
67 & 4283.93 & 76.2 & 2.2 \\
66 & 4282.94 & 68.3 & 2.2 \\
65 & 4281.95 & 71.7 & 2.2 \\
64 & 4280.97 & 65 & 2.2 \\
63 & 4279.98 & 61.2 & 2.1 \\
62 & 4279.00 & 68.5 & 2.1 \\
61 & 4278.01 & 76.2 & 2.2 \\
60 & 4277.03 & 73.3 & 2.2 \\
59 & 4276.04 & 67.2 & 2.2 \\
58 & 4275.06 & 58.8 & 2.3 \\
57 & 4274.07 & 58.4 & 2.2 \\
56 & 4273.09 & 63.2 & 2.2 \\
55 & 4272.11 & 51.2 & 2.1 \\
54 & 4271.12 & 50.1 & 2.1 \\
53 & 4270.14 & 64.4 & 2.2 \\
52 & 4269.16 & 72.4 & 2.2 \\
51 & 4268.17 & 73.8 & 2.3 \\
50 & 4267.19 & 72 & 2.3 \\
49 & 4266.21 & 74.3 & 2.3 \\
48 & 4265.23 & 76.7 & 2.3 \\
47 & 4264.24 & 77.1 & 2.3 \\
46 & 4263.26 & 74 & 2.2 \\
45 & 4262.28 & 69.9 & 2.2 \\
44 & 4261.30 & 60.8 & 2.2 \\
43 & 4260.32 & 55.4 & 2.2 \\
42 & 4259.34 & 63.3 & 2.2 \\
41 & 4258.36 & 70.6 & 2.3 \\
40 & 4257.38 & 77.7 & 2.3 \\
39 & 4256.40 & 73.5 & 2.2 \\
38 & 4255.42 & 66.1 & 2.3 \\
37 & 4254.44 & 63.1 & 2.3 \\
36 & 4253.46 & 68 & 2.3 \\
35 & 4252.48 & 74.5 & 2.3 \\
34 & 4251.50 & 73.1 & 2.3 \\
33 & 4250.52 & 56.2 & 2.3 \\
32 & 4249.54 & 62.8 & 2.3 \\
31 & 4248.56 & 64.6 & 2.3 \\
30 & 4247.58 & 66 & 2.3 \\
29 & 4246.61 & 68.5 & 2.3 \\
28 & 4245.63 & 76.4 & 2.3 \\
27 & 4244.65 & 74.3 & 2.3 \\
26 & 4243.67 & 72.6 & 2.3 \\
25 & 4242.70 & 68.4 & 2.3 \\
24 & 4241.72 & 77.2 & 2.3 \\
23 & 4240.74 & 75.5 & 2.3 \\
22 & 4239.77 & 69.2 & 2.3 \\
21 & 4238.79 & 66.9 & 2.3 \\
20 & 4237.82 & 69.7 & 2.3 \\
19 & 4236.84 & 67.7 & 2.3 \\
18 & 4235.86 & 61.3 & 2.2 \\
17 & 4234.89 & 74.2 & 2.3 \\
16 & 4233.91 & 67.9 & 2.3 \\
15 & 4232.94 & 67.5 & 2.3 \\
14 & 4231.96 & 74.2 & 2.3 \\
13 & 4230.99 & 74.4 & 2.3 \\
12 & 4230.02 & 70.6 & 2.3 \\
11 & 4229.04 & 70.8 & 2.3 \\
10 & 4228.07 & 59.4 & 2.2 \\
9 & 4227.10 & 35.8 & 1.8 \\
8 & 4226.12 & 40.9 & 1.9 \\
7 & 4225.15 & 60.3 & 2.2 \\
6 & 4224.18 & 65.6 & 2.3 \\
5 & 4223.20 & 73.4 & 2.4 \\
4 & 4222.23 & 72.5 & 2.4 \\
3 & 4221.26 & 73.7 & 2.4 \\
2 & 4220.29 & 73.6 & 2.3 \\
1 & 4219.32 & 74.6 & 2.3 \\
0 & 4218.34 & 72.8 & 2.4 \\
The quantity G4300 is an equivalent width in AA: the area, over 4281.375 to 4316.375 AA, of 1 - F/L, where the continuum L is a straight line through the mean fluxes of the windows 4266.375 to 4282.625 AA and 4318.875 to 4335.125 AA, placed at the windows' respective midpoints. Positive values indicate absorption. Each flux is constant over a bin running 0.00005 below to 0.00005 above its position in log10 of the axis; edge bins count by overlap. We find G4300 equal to 4.63 AA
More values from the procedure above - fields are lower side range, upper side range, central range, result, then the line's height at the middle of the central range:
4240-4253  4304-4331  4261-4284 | 0.1 AA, 68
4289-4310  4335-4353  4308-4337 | -3.7 AA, 61.1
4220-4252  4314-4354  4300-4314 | 3.4 AA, 69.4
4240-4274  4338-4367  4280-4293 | 0.7 AA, 68.7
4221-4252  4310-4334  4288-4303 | 2.3 AA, 69.3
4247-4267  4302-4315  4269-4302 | -1.5 AA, 60.1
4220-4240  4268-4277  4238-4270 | -2.9 AA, 63.9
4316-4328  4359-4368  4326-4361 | 0.5 AA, 71.5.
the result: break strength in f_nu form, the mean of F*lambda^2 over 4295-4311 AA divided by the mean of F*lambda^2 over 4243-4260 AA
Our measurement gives 0.79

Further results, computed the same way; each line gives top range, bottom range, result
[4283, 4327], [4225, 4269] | 0.93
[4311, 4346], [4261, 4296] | 1.06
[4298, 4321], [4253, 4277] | 0.91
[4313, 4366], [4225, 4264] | 1.10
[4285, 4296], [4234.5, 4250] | 0.92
